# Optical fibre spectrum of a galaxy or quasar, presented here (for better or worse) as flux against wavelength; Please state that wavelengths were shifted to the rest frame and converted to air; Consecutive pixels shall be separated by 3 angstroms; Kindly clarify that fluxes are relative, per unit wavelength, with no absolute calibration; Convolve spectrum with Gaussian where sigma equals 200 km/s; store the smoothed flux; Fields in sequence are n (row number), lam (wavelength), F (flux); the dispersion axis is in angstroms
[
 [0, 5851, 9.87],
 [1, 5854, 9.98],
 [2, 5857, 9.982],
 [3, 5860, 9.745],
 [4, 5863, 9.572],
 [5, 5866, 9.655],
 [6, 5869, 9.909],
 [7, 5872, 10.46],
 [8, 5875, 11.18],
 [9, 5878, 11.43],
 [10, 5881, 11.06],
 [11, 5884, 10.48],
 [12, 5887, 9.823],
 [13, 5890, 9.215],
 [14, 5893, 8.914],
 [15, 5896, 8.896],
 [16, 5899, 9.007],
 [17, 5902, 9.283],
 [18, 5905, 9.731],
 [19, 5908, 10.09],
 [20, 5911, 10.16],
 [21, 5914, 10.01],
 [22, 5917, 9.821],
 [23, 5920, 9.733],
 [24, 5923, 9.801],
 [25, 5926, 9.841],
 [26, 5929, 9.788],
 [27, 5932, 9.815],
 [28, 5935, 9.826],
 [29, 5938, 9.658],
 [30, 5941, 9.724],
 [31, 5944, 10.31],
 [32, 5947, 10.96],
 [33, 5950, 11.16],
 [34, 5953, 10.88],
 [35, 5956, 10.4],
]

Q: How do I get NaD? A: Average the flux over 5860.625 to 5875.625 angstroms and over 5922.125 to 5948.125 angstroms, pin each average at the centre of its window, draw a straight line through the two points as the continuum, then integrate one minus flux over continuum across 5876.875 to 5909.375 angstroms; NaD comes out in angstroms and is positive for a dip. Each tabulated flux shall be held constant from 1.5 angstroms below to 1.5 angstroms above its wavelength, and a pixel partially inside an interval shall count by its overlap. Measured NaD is 0.8 angstroms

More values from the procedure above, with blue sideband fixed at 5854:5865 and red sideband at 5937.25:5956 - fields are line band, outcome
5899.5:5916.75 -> 0.6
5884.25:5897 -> 0.9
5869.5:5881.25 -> -1.2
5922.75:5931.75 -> 0.4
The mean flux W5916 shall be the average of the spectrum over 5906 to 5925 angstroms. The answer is 9.93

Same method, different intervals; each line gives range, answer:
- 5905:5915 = 10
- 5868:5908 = 9.96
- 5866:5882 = 10.7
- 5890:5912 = 9.41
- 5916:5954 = 10.1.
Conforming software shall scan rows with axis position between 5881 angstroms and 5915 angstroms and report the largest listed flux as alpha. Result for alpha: 11.06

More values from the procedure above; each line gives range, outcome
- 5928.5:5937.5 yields 9.826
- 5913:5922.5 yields 10.01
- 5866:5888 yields 11.43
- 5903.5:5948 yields 10.96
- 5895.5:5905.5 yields 9.731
